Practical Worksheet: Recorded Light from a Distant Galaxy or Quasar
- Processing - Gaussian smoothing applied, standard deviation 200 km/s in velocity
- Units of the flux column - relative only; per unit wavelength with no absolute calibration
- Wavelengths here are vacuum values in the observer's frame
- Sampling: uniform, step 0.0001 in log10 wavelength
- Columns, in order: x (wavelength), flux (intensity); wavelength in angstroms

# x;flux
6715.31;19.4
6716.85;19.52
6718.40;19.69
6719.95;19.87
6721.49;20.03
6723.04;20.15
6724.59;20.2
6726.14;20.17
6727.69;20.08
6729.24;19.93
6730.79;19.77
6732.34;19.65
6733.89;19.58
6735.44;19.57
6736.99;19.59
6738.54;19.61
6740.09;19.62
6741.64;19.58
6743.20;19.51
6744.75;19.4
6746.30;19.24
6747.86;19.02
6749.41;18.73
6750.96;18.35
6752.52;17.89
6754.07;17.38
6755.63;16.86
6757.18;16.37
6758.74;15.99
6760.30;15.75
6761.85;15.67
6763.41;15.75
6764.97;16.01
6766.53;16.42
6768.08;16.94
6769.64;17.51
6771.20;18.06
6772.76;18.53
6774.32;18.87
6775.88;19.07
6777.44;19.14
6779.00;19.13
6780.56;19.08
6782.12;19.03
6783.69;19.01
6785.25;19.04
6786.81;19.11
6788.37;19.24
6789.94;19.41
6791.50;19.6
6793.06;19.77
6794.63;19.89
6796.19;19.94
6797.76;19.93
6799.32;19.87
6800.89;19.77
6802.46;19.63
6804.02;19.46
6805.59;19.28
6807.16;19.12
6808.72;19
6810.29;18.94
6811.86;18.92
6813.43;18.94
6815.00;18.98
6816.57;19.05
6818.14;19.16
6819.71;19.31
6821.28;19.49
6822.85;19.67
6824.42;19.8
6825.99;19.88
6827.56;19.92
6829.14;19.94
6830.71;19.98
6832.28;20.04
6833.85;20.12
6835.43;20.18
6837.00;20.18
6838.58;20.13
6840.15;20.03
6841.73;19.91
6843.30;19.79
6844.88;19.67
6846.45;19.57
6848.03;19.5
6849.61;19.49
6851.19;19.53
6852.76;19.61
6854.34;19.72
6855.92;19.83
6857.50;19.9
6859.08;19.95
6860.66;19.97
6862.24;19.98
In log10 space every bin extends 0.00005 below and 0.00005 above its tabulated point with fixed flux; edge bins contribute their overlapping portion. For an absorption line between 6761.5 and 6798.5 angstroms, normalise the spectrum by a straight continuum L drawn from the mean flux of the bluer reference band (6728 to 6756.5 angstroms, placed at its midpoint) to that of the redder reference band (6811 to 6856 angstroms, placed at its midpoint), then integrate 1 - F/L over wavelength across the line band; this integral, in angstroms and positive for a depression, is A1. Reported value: 1.51 angstroms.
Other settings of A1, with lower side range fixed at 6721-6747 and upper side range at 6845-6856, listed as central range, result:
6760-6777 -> 2.1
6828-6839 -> -0.3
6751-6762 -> 1.7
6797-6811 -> 0.2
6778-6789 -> 0.3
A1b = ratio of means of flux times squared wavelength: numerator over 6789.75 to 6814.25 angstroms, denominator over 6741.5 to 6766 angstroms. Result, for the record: 1.1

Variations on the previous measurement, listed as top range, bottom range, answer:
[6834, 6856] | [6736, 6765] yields 1.13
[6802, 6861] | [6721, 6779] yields 1.09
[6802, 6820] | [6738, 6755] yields 1.03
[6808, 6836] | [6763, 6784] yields 1.10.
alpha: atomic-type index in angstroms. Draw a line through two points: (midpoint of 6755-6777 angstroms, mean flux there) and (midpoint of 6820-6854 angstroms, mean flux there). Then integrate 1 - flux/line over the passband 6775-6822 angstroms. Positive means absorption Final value -2.6 angstroms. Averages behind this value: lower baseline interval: 17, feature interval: 19.3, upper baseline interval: 19.8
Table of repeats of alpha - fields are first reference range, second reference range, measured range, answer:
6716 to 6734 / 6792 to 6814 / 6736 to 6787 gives 4.0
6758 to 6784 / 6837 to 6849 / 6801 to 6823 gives -0.4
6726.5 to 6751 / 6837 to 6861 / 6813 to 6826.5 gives 0.2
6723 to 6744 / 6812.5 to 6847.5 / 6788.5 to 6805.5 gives 0.0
